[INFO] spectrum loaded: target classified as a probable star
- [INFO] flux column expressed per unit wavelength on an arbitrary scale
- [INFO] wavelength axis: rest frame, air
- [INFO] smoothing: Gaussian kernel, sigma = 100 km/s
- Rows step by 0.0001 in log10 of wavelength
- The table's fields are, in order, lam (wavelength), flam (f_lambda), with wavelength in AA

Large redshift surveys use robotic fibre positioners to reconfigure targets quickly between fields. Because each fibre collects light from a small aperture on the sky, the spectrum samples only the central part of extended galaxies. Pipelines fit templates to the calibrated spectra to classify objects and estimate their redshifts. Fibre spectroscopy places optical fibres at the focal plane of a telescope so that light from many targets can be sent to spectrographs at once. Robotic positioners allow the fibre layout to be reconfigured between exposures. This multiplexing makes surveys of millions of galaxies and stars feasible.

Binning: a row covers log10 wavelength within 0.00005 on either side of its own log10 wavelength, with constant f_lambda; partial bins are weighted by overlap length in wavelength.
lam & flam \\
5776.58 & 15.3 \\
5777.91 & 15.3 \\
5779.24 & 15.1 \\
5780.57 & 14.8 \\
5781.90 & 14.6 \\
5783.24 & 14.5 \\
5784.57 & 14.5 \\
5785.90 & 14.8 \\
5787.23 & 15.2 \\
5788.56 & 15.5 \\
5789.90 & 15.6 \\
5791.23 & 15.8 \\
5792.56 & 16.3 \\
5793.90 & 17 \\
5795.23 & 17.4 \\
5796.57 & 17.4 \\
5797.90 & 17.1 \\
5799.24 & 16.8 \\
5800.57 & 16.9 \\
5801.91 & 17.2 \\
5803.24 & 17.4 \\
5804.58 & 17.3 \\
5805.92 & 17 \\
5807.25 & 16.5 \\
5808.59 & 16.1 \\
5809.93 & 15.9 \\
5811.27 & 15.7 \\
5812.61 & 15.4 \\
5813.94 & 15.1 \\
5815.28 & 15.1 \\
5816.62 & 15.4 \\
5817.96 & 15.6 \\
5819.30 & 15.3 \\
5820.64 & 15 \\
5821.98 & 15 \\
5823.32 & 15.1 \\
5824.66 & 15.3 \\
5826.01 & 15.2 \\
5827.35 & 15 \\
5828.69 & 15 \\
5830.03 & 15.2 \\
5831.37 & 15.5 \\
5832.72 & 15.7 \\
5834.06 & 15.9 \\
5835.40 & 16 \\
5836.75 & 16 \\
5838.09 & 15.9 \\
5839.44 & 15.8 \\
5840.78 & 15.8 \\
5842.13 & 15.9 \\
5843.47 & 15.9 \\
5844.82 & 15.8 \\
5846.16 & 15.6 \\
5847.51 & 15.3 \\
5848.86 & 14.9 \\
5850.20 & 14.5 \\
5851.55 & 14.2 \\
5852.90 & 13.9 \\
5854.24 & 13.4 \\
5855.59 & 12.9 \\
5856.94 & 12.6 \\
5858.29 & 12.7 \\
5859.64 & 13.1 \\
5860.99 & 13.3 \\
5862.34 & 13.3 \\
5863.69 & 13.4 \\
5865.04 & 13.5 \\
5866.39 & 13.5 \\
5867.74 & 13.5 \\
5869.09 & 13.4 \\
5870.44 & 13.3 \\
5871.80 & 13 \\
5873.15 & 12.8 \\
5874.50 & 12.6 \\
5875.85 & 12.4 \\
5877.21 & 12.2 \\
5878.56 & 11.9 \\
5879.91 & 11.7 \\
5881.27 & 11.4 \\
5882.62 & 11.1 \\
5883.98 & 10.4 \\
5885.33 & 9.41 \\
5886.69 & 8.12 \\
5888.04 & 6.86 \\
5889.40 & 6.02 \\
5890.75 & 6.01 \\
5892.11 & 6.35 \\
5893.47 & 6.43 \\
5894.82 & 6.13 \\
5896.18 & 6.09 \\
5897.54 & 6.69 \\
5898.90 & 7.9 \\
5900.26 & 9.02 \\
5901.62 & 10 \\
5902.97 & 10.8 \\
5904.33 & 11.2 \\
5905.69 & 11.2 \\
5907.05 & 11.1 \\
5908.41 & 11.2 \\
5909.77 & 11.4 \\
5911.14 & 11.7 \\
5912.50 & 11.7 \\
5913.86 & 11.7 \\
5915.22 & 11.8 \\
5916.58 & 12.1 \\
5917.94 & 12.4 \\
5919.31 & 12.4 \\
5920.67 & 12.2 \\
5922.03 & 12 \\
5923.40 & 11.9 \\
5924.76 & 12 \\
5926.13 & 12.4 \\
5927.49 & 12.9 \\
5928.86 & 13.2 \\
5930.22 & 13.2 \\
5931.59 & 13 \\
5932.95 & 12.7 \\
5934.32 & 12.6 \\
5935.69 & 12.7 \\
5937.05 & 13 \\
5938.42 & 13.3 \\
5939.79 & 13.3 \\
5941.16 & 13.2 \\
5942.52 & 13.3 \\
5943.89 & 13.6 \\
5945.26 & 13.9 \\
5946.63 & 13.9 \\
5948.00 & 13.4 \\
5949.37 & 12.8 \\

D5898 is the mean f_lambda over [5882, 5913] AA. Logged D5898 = 8.97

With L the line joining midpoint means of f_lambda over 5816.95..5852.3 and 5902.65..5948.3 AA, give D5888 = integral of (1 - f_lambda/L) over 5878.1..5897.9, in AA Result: 7.8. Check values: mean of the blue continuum 15.4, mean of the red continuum 12.4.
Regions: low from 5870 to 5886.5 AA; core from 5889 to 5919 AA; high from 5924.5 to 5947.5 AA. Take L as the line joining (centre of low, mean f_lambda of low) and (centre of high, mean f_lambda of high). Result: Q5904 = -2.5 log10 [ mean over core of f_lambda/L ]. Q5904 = 0.28 mag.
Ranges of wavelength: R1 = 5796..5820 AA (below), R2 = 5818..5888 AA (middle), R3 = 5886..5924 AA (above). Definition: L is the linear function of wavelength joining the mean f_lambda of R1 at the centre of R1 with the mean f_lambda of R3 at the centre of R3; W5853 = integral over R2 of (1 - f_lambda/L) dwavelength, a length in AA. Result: -2.90 AA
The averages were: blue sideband 16.3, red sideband 9.73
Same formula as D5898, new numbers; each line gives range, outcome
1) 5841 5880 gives 13.7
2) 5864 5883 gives 12.6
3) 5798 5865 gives 15.2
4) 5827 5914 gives 12.2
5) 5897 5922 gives 11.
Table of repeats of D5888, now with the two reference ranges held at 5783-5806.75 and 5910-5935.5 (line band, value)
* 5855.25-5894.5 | 7.6 AA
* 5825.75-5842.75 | -0.6 AA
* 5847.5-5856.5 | 0.3 AA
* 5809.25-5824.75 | 0.3 AA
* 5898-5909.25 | 2.3 AA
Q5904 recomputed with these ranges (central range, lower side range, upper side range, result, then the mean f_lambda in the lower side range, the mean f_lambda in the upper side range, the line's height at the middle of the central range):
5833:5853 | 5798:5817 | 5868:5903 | -0.16 mag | 16.3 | 9.72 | 13.3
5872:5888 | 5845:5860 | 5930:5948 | 0.23 mag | 14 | 13.2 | 13.7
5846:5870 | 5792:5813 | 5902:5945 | 0.08 mag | 16.7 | 12.3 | 14.7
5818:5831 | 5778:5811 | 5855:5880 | -0.03 mag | 16.1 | 12.9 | 14.8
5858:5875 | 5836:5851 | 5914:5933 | 0.11 mag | 15.6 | 12.4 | 14.7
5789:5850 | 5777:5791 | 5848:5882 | -0.12 mag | 15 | 13.1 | 14.2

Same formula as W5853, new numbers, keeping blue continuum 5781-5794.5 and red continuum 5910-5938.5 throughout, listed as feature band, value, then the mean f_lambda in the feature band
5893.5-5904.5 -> 4.0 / 8.24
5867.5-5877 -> 0.4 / 12.9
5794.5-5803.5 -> -1.2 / 17.2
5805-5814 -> -0.7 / 16.1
